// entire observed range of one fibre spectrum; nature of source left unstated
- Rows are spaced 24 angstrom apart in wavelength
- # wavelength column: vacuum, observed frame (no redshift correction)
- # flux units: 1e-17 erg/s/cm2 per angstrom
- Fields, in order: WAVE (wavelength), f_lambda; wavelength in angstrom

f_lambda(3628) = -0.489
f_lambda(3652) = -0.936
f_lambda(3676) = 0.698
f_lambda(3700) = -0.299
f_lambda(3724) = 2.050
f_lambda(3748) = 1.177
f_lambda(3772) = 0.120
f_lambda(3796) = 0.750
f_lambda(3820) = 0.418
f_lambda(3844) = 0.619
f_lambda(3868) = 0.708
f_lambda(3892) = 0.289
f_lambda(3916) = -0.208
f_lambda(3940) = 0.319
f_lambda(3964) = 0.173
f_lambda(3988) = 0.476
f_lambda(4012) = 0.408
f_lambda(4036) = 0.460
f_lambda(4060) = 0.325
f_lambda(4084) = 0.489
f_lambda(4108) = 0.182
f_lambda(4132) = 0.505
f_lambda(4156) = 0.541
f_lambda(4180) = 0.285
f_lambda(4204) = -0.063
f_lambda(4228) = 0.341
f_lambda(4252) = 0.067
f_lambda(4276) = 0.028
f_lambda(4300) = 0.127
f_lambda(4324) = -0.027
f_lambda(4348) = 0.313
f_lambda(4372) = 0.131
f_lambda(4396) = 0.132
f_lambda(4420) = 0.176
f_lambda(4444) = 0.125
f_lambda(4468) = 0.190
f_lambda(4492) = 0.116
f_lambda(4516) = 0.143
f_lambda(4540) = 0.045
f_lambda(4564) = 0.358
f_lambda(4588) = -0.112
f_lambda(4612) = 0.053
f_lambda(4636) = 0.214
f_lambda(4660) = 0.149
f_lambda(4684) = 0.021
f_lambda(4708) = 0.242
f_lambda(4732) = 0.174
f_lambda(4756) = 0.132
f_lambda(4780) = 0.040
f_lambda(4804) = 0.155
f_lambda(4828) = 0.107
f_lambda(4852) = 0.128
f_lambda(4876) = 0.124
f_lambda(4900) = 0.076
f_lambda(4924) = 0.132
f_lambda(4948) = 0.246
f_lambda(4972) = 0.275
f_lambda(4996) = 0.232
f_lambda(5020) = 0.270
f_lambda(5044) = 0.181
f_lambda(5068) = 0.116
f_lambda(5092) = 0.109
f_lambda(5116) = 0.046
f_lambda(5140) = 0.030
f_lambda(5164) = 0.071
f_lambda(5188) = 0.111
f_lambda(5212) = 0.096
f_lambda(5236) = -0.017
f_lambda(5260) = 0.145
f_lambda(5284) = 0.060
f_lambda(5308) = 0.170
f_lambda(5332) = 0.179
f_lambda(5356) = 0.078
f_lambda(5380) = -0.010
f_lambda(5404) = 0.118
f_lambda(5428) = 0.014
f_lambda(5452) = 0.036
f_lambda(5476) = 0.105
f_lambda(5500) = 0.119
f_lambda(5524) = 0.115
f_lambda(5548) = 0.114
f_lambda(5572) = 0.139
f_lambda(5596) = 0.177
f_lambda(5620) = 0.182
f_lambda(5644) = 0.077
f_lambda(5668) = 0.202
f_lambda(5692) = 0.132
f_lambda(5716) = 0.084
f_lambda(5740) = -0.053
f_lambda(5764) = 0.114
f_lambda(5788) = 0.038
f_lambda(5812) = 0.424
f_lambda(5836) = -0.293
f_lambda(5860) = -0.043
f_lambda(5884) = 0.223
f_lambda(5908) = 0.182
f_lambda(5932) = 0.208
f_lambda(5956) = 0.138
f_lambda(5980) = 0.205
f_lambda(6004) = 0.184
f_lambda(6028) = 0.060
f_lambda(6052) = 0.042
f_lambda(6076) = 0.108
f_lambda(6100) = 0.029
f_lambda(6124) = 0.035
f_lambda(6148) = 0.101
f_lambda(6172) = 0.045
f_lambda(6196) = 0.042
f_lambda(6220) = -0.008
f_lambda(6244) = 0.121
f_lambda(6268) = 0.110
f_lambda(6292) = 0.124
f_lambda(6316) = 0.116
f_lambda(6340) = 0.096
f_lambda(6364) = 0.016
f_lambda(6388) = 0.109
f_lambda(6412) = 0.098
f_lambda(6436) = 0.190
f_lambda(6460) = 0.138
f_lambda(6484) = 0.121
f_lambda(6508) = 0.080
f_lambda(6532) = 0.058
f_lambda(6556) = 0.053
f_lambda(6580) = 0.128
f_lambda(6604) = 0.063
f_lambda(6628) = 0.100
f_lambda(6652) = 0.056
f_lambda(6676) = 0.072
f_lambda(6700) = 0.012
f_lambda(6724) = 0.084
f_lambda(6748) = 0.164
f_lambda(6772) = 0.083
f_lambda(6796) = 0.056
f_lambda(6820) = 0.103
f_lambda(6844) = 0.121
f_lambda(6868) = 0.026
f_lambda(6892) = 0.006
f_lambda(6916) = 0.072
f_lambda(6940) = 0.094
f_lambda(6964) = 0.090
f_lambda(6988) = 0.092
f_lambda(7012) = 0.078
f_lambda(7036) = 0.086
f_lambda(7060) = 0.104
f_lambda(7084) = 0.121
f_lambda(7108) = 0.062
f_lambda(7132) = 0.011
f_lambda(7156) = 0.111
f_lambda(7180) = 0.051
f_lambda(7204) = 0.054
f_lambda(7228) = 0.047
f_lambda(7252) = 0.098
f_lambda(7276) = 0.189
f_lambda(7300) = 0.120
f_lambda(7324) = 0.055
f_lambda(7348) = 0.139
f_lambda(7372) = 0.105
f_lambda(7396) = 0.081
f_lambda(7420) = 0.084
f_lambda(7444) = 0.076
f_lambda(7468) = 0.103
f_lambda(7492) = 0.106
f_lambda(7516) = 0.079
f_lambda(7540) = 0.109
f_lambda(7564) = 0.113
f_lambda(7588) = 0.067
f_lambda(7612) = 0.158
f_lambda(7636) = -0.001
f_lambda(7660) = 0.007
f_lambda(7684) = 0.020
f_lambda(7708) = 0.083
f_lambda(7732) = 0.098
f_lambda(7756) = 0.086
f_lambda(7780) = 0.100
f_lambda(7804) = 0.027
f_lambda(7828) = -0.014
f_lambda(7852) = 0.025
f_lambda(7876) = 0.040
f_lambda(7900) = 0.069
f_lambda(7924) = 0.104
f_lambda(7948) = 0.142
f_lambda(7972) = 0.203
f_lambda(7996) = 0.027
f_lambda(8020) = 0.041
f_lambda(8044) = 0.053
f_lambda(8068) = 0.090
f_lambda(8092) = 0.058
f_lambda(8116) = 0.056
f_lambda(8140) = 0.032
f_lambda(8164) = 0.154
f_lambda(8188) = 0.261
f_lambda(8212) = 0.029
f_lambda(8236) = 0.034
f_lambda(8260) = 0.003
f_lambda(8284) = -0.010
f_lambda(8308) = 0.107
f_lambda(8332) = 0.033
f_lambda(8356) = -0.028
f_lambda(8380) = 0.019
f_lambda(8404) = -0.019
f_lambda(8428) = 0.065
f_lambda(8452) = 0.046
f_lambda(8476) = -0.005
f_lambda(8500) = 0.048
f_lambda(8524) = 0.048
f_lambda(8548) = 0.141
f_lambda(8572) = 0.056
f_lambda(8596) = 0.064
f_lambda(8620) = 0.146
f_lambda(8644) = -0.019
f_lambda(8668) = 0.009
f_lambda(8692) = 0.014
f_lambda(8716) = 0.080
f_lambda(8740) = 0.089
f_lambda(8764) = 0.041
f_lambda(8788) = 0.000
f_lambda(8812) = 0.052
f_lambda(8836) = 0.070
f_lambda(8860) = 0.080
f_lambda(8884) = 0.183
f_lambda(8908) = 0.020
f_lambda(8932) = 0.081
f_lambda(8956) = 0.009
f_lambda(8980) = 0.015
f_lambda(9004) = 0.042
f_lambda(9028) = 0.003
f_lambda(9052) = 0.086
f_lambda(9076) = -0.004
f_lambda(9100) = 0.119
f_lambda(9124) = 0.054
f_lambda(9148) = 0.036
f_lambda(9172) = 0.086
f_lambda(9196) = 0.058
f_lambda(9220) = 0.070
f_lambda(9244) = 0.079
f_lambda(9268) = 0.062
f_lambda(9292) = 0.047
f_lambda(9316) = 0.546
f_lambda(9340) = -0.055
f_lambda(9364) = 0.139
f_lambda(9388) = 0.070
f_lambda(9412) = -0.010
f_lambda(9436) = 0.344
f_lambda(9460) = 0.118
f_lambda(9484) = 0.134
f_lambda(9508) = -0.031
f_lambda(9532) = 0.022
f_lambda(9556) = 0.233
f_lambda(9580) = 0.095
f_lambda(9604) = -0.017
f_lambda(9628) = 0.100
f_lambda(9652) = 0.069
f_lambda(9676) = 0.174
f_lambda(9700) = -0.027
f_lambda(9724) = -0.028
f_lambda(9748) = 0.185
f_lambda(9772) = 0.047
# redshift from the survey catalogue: 1.19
